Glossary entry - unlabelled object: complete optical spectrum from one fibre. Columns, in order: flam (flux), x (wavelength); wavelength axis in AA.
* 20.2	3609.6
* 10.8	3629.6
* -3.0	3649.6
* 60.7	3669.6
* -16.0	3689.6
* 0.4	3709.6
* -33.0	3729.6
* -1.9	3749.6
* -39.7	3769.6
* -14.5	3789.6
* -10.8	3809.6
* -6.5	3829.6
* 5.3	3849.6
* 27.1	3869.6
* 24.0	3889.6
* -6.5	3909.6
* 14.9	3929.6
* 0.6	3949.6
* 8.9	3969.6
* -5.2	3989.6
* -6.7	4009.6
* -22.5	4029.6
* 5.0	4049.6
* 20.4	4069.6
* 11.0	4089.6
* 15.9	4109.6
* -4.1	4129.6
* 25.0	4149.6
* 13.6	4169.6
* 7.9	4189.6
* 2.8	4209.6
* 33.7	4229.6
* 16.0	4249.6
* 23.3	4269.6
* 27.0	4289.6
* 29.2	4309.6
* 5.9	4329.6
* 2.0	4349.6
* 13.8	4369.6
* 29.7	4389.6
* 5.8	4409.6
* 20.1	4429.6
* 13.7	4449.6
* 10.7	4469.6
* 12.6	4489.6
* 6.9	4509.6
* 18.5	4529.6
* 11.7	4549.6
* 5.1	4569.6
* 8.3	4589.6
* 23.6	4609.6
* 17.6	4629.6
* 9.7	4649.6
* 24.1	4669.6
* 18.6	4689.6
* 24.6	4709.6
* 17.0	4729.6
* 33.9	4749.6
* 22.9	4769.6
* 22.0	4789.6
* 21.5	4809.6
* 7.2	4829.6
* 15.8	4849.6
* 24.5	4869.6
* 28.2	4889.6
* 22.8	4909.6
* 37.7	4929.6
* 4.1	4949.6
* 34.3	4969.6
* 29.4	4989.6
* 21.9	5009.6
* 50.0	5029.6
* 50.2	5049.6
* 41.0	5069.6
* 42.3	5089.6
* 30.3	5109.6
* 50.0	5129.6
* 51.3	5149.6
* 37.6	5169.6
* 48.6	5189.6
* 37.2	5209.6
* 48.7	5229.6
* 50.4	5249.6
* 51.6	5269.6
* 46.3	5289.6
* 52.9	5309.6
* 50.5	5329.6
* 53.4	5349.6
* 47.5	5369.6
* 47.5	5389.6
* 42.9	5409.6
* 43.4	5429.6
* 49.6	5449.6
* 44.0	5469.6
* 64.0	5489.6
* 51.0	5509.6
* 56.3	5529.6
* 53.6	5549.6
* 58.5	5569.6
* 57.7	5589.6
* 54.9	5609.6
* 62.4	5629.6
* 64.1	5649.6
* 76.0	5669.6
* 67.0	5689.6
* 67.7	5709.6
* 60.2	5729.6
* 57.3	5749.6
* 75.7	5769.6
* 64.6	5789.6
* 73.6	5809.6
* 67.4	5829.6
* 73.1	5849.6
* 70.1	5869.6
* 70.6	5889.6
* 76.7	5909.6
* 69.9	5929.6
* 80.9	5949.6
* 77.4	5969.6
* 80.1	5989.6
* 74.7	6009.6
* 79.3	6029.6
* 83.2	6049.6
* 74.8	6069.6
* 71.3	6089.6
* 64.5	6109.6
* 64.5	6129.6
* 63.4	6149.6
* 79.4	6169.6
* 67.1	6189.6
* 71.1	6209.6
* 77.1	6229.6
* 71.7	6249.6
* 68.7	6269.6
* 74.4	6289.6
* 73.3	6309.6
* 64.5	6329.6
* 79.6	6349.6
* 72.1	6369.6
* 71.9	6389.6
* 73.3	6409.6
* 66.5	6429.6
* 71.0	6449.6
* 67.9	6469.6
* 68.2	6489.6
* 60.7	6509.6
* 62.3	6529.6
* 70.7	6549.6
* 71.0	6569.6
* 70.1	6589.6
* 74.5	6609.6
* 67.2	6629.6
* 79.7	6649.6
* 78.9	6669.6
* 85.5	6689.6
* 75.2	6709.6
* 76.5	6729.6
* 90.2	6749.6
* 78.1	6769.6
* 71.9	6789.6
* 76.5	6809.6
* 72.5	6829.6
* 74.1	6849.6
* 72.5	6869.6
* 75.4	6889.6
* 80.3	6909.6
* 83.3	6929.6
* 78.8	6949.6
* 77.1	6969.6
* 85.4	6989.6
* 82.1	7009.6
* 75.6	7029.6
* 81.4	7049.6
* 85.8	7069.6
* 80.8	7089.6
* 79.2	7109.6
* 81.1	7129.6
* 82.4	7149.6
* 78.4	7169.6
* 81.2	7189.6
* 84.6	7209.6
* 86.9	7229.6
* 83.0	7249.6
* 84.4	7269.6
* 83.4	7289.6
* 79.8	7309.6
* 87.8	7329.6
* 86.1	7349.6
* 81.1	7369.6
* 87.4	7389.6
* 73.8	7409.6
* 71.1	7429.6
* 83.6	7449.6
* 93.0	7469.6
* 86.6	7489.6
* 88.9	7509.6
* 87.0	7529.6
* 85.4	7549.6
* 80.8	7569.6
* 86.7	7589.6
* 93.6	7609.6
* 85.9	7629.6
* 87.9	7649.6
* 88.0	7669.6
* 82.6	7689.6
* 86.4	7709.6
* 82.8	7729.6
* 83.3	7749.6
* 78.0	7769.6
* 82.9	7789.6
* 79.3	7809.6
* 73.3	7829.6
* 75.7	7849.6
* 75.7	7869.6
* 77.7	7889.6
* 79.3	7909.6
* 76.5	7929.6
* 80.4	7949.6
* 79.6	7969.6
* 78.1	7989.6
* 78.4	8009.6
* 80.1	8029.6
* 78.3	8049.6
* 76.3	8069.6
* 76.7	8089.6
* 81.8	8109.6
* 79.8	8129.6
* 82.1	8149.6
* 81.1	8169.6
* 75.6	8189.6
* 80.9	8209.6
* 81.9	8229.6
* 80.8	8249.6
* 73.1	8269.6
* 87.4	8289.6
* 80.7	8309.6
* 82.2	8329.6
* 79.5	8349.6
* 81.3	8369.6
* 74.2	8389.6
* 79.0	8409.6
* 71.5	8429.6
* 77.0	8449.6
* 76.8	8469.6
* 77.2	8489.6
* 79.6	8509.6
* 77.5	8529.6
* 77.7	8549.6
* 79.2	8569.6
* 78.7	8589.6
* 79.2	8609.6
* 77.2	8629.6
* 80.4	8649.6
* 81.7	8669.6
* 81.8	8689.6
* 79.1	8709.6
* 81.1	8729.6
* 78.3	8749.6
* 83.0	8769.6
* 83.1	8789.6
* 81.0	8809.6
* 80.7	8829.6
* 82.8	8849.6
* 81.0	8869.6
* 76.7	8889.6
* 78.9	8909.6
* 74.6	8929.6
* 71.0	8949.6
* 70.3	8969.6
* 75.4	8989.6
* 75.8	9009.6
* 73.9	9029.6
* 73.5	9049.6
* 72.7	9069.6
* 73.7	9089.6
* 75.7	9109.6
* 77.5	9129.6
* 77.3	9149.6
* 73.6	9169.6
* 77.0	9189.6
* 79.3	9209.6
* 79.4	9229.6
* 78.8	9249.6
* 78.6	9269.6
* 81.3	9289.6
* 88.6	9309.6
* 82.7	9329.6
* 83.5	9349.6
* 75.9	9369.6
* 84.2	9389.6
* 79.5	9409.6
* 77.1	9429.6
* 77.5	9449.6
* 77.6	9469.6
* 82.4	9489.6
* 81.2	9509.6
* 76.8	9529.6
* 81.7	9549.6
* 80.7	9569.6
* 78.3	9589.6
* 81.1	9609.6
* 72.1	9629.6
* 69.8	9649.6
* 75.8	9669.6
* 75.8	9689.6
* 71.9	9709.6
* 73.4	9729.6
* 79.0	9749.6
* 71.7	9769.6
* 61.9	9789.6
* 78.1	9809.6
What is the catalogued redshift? 0.26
